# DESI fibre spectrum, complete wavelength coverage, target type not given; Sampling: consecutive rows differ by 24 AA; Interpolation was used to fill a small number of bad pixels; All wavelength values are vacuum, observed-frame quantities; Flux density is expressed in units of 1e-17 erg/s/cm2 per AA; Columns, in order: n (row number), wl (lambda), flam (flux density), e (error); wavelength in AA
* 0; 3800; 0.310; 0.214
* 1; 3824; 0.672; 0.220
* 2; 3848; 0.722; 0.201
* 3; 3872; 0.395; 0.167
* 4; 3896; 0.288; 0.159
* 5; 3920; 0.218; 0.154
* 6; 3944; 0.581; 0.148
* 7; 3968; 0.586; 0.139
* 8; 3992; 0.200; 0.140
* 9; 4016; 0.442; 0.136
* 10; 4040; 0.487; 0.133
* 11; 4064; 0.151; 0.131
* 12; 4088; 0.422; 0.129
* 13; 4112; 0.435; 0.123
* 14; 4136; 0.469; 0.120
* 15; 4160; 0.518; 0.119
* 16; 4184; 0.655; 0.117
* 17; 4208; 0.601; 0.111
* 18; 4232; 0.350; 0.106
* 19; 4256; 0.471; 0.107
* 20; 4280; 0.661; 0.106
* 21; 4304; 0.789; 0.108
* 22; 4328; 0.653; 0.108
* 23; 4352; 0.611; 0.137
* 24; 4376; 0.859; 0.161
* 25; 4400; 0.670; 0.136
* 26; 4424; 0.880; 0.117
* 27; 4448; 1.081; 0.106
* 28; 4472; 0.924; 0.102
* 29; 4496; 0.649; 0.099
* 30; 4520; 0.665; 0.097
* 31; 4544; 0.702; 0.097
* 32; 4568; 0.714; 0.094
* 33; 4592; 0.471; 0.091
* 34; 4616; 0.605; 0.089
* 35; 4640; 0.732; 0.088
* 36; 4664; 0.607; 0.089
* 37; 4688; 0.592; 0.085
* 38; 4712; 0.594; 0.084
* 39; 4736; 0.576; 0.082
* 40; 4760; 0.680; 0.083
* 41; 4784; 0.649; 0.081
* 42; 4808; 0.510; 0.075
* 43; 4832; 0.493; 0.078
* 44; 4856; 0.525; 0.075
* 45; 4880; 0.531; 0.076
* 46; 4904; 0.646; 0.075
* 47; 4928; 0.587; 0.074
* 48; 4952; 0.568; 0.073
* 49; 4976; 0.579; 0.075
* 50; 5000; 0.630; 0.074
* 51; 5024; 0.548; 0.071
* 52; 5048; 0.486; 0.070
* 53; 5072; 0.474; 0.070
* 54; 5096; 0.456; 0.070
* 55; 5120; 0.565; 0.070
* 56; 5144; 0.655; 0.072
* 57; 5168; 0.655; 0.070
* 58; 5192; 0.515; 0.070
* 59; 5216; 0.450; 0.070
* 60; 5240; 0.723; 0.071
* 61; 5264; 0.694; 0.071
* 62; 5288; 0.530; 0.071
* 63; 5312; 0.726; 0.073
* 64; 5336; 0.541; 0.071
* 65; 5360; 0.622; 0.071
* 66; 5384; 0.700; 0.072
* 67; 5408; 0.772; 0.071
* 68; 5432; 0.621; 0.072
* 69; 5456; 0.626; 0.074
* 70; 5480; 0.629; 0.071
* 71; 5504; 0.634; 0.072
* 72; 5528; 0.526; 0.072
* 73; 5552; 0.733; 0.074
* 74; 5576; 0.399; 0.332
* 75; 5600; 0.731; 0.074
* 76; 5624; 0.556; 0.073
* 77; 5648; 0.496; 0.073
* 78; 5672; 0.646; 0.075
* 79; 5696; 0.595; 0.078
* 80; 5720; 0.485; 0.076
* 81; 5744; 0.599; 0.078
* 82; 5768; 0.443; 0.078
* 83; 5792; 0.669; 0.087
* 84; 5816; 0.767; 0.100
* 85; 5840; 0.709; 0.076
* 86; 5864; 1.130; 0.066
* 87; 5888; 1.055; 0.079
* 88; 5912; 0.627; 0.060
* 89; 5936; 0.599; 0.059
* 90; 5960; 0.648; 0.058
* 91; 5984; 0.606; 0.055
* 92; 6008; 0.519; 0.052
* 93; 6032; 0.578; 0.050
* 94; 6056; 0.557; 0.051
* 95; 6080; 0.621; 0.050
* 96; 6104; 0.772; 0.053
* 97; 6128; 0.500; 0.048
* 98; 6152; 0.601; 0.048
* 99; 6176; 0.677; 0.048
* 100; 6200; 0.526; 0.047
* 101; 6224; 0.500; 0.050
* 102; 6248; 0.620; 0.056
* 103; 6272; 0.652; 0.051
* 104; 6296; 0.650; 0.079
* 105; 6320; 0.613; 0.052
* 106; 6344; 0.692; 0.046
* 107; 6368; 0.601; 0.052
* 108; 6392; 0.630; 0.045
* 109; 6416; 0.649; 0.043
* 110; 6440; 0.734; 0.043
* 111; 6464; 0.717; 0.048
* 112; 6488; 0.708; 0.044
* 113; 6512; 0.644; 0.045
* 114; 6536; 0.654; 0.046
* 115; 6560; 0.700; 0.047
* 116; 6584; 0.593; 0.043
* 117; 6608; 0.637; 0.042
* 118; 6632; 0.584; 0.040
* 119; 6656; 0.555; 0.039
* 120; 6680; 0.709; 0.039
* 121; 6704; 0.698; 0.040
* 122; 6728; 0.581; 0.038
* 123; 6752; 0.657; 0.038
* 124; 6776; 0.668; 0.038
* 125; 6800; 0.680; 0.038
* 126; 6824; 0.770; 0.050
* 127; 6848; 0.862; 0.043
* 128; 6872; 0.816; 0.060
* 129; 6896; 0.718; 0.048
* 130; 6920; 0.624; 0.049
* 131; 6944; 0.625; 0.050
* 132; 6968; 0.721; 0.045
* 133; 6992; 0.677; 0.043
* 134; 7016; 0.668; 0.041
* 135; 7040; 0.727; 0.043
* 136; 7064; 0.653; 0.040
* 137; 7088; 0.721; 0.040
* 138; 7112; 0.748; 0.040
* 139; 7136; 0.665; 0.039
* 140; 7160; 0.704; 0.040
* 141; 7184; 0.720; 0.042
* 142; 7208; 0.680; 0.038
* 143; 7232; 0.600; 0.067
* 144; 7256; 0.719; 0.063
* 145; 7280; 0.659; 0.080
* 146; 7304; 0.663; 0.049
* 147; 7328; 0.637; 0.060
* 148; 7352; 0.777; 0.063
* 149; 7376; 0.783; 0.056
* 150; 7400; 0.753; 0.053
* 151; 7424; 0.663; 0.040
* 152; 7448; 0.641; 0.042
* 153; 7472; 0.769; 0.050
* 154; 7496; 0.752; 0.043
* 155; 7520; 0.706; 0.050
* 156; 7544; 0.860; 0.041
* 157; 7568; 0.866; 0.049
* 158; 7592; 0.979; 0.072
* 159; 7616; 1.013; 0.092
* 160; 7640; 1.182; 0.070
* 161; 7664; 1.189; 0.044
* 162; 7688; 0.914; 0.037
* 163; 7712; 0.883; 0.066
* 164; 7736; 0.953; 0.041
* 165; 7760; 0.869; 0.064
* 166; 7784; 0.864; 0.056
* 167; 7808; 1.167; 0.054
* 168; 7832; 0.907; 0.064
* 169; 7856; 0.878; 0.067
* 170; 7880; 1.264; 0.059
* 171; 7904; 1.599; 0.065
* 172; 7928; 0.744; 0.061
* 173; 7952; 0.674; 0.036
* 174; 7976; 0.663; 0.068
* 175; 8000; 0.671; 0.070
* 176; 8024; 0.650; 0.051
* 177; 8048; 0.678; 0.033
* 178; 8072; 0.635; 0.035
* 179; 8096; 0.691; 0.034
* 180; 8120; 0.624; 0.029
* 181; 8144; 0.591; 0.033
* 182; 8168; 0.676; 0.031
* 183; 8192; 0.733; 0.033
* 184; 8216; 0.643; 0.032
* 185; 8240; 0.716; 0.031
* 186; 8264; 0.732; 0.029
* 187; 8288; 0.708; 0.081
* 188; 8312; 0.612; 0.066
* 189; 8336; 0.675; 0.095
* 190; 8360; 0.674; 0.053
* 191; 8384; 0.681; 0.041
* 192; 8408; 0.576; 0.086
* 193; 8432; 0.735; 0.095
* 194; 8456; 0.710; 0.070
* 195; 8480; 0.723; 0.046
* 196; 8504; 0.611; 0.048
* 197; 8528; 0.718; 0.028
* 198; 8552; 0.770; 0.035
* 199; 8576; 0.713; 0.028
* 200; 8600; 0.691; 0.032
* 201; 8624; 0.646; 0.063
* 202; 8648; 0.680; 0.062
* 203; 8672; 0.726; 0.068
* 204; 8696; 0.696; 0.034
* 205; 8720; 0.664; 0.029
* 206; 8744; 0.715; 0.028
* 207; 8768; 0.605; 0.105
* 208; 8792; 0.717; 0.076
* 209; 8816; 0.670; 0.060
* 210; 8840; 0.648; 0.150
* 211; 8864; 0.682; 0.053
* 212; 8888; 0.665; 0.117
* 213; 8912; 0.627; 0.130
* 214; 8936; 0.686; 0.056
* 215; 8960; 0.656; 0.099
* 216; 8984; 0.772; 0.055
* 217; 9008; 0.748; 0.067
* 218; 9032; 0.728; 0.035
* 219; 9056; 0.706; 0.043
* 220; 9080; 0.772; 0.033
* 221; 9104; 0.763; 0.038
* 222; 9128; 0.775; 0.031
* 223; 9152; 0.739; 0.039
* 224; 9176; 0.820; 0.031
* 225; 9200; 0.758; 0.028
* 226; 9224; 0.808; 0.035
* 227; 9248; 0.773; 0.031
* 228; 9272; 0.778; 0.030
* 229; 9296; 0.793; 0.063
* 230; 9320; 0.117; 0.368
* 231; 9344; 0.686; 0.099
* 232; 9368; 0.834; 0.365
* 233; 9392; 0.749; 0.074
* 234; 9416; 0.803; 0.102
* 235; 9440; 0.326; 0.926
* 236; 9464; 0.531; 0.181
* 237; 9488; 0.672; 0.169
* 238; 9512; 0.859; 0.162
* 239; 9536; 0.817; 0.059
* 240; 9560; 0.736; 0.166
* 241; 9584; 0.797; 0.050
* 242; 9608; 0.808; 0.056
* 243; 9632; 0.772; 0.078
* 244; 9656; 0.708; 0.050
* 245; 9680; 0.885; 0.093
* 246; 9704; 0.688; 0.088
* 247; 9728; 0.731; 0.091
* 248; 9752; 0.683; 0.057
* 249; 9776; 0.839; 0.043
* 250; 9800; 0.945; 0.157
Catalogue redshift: 0.58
